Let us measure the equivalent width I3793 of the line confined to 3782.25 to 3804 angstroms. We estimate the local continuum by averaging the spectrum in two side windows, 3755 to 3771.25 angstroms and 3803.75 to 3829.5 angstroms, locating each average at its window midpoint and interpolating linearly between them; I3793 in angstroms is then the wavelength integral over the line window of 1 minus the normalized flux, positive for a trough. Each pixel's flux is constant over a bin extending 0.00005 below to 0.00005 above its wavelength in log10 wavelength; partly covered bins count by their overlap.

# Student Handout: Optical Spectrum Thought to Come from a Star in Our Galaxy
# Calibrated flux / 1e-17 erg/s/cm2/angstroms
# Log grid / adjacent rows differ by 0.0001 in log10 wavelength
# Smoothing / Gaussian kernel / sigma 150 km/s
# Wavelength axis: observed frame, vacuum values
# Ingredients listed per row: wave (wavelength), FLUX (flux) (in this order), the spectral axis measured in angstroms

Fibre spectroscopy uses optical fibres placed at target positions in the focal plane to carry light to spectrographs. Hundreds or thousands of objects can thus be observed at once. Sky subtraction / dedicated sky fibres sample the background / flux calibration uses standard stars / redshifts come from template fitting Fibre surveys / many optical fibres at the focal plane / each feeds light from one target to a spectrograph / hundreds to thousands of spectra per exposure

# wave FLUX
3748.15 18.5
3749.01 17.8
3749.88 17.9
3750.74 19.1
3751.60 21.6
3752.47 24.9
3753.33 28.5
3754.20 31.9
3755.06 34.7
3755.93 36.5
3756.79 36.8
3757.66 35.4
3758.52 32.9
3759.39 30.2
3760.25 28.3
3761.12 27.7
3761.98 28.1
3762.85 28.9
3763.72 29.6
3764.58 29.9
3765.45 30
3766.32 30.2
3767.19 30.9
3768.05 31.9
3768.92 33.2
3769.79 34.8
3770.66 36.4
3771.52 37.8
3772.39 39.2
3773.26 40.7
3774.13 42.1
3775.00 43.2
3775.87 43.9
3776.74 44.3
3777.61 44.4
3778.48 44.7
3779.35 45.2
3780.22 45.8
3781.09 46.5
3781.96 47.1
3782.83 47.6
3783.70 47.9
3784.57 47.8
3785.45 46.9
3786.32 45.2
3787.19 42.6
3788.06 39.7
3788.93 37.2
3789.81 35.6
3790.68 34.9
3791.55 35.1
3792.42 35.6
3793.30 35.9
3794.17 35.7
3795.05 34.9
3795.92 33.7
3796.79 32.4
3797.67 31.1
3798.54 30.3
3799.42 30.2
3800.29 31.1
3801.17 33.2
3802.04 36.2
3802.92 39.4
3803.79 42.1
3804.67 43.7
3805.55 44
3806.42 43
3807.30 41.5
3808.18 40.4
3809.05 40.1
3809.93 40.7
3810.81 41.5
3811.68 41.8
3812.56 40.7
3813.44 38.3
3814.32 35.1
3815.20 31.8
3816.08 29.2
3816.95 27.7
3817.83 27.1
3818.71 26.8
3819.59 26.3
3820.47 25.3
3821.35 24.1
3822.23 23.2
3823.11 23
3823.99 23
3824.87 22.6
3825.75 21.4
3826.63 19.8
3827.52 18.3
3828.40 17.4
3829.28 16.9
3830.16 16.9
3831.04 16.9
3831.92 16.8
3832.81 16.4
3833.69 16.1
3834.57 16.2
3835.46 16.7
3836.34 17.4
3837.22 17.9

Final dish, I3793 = -4.3 angstroms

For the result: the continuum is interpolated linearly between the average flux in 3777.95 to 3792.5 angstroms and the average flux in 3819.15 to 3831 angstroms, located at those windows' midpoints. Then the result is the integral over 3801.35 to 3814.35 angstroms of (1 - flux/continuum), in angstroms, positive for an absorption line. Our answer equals -4.3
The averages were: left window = 42.9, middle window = 40.6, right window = 21.2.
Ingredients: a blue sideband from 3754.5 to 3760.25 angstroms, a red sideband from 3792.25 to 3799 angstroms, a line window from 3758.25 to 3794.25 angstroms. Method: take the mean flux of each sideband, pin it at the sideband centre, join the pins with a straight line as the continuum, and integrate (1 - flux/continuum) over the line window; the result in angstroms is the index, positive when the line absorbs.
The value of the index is -4.6 angstroms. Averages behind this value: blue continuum 33.9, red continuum 33.6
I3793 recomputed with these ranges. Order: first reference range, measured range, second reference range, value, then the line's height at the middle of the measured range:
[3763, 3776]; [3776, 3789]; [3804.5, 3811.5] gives -2.6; 37.5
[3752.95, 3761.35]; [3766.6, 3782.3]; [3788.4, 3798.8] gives -3.3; 33.4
